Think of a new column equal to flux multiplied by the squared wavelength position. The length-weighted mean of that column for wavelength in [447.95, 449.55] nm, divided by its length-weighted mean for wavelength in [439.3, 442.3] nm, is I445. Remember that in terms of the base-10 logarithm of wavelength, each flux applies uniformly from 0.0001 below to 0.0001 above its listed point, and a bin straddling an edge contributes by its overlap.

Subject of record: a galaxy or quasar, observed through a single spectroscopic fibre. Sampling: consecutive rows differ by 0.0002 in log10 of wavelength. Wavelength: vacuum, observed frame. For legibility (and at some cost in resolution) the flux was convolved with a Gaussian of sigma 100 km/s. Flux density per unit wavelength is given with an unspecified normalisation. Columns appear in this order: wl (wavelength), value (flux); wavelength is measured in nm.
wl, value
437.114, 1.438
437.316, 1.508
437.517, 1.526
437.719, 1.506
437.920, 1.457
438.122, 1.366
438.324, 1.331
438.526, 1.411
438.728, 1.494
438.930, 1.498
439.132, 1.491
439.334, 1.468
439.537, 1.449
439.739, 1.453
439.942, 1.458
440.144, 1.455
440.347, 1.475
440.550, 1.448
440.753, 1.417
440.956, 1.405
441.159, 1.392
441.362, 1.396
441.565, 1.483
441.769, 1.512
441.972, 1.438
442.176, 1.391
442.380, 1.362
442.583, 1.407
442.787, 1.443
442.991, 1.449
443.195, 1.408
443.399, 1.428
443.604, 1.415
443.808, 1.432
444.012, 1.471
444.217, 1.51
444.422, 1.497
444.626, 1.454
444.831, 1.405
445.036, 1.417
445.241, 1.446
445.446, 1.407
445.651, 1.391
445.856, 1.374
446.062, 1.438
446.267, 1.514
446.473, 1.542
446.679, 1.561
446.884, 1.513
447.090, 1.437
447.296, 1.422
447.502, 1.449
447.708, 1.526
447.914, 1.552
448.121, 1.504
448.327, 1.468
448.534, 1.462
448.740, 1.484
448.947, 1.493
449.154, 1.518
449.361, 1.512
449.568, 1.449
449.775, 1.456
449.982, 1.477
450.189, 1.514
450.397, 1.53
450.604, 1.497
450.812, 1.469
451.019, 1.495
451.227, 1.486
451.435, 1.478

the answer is 1.1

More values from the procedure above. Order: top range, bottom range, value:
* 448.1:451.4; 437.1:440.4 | 1.07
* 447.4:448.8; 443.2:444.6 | 1.05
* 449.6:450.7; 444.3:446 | 1.07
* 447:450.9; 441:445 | 1.06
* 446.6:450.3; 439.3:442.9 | 1.07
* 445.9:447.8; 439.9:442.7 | 1.06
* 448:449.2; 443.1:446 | 1.06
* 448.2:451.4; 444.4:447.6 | 1.04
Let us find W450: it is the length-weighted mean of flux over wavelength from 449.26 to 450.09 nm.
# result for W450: 1.47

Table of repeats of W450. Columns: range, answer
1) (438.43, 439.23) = 1.47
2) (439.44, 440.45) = 1.46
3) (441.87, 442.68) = 1.4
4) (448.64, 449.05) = 1.49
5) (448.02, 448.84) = 1.48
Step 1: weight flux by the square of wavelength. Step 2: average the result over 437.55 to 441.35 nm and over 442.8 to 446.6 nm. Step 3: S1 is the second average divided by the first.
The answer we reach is 1.03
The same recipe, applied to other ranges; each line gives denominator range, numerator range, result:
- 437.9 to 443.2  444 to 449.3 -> 1.05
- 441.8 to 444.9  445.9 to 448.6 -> 1.05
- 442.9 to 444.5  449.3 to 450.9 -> 1.06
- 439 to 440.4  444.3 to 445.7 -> 1.00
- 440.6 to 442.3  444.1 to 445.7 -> 1.03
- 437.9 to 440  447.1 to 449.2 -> 1.07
